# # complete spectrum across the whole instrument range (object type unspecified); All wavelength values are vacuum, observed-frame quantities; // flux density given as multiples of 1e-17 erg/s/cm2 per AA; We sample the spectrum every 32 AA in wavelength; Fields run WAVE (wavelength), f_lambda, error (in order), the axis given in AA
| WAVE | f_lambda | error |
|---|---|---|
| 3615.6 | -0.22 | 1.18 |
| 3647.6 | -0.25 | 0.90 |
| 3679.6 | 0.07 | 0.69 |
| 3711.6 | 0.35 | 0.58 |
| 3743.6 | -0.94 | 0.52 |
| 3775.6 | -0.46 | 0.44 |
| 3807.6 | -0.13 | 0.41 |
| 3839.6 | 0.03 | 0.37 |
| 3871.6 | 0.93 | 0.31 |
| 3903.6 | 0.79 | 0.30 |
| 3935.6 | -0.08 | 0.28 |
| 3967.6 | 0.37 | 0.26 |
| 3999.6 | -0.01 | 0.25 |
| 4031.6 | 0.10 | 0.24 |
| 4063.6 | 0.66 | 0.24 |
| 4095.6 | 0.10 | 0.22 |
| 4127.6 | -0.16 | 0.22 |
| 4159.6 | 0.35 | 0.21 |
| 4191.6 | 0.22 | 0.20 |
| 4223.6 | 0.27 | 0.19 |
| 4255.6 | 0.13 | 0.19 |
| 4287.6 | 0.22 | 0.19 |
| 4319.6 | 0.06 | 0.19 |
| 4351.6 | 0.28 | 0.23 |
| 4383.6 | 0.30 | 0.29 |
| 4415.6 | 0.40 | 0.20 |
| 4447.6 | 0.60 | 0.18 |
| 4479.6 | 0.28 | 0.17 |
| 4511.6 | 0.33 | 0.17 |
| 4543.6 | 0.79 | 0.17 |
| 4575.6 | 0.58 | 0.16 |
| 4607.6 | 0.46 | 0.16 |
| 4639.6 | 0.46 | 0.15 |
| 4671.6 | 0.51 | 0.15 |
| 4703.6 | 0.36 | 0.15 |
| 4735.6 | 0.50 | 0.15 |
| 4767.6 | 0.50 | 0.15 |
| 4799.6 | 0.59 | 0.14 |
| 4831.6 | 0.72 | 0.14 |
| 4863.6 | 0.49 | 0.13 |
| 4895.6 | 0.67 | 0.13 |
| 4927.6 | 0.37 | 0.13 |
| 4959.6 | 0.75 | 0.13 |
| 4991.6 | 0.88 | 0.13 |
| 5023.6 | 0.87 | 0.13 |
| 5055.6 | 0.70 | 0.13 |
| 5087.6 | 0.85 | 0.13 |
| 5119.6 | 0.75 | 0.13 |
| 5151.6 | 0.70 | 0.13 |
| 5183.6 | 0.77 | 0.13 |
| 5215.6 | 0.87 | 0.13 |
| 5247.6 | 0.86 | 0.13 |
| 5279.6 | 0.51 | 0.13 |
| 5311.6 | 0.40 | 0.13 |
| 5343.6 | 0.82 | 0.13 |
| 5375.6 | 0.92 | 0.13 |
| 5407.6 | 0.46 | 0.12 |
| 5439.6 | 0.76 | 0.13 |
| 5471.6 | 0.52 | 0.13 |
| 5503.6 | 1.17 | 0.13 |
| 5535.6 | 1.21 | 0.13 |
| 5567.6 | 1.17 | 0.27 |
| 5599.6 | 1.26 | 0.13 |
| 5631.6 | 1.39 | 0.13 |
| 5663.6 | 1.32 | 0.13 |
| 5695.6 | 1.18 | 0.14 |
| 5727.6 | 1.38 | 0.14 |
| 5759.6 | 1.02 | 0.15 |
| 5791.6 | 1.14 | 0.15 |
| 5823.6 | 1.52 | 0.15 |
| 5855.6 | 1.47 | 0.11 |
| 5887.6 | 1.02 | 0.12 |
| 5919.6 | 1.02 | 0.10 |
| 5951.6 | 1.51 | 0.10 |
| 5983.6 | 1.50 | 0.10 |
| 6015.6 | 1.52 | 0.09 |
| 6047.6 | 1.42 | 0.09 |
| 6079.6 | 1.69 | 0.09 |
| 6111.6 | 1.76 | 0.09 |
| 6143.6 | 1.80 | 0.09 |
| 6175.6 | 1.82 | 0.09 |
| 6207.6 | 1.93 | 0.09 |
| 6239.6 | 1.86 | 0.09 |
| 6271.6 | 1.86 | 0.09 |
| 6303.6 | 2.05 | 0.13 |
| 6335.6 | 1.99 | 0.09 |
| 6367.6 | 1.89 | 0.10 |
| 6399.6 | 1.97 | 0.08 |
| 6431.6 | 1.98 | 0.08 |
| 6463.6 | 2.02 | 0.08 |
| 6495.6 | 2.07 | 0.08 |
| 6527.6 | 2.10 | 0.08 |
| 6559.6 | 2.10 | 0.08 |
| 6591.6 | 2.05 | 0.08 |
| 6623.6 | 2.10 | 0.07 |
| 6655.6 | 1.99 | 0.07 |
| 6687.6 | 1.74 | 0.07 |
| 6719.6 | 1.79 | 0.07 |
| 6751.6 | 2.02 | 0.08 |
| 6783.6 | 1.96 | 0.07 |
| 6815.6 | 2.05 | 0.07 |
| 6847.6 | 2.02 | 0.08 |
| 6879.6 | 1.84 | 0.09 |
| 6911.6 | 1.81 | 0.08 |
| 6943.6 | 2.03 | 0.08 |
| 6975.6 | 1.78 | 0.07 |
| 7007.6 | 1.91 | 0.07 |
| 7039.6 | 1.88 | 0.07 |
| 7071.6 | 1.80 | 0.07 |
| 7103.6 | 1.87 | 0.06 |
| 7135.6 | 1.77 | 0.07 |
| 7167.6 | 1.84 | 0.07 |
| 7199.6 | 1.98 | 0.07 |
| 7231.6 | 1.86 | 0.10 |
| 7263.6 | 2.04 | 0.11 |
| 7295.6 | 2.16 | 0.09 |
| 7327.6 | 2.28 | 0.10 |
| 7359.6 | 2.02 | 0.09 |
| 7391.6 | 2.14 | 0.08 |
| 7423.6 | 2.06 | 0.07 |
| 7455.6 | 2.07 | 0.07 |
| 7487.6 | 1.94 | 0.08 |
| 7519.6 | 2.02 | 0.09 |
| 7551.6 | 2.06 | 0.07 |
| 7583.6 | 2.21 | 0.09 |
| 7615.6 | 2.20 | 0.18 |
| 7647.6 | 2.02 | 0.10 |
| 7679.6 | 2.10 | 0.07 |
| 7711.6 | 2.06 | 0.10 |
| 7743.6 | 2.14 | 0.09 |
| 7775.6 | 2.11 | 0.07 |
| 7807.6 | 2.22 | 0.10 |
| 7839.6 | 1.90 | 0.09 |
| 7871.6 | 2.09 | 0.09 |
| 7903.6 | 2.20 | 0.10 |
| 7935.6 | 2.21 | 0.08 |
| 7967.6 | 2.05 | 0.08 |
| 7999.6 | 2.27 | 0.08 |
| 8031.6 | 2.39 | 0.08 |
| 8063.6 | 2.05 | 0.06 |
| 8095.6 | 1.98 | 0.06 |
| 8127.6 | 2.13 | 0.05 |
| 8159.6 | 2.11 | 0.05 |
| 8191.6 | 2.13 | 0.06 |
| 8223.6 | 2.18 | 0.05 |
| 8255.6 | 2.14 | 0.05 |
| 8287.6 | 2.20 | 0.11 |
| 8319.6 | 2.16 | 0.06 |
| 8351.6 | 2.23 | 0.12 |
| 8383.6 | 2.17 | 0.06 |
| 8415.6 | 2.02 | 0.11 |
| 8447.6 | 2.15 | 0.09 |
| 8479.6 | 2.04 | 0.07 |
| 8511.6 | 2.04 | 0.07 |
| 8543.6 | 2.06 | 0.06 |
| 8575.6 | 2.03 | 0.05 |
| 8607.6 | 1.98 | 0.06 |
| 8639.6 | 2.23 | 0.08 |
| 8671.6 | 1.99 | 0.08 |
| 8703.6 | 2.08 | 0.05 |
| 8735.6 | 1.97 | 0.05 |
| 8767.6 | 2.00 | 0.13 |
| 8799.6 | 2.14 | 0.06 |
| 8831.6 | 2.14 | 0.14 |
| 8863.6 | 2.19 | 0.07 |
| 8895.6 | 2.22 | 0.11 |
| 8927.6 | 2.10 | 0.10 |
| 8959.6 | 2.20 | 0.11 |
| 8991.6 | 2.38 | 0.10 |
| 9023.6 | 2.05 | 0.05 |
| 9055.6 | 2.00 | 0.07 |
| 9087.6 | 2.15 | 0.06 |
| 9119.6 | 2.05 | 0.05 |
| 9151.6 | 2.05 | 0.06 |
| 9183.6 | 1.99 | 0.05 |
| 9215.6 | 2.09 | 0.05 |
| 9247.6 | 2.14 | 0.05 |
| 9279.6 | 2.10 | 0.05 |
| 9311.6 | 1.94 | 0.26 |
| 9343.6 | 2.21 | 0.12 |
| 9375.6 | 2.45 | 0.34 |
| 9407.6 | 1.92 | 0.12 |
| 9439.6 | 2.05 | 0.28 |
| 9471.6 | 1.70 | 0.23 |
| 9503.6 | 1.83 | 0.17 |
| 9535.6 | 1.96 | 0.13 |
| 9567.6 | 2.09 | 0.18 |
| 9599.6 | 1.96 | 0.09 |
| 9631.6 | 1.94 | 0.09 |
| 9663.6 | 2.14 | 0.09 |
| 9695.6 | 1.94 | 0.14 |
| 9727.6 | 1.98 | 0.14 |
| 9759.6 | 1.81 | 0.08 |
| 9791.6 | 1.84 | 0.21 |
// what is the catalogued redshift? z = 0.38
